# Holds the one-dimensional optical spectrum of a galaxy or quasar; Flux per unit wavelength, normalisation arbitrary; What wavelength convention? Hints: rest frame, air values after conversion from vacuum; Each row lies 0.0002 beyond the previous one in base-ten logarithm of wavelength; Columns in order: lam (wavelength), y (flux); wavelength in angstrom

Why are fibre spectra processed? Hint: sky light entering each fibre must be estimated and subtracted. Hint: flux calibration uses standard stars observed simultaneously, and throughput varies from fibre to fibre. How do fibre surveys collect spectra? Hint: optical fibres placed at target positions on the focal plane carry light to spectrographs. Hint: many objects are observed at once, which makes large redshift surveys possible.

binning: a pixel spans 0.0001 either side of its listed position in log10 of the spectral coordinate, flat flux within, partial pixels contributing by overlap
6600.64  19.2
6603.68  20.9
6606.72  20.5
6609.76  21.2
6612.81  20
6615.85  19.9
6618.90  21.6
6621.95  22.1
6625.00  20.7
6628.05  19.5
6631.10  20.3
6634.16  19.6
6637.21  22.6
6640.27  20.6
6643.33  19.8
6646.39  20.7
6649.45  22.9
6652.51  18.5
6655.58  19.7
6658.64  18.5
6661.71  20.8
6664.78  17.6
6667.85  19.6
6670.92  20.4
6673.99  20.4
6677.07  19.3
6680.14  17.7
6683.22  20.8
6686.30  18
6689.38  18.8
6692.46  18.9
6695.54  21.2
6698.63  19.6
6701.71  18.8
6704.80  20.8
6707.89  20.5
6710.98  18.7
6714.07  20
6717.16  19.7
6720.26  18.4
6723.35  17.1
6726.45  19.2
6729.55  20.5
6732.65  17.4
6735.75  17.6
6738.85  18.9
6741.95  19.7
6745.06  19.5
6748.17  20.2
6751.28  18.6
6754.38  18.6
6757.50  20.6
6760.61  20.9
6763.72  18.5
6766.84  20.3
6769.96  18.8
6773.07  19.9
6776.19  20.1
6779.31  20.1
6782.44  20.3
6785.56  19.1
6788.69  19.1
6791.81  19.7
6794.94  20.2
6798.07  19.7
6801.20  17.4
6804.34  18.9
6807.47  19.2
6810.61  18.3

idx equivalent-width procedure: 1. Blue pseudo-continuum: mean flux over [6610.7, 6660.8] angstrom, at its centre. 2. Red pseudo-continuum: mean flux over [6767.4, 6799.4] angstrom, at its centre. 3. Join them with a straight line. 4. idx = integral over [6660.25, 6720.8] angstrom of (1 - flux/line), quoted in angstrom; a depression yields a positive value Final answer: 2.0 angstrom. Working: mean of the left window 20.5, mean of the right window 19.7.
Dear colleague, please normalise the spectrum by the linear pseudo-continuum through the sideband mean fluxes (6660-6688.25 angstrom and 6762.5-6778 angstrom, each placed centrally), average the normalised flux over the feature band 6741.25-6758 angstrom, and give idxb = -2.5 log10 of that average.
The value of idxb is 0.00 mag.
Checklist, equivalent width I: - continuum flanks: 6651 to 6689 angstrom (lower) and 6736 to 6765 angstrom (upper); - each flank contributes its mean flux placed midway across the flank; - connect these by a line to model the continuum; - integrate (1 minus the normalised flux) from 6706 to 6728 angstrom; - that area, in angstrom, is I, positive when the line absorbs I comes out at 0.28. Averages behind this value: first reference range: 19.3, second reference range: 19.4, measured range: 19.1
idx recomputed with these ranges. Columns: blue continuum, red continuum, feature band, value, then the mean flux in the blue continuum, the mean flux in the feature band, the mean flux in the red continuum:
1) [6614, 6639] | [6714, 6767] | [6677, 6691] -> 0.8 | 20.8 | 18.9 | 19.2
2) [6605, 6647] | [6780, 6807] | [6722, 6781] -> 1.0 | 20.7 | 19.3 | 19.3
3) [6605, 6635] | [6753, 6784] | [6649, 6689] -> 1.7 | 20.6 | 19.4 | 19.8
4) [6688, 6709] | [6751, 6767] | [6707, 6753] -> 1.5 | 19.8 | 19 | 19.6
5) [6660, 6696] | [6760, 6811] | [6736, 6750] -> 0.0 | 19.4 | 19.4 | 19.4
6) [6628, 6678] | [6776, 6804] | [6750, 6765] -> 0.1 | 20.1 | 19.5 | 19.5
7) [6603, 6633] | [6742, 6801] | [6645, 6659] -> 0.2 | 20.7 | 20.2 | 19.6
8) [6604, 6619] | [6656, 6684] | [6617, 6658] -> -1.1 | 20.6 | 20.6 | 19.4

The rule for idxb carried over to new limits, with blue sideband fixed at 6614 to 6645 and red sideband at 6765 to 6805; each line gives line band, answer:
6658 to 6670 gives 0.064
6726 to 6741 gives 0.065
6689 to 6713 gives 0.023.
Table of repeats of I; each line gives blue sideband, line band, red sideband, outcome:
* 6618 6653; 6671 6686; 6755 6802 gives 0.7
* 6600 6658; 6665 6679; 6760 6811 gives 0.4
